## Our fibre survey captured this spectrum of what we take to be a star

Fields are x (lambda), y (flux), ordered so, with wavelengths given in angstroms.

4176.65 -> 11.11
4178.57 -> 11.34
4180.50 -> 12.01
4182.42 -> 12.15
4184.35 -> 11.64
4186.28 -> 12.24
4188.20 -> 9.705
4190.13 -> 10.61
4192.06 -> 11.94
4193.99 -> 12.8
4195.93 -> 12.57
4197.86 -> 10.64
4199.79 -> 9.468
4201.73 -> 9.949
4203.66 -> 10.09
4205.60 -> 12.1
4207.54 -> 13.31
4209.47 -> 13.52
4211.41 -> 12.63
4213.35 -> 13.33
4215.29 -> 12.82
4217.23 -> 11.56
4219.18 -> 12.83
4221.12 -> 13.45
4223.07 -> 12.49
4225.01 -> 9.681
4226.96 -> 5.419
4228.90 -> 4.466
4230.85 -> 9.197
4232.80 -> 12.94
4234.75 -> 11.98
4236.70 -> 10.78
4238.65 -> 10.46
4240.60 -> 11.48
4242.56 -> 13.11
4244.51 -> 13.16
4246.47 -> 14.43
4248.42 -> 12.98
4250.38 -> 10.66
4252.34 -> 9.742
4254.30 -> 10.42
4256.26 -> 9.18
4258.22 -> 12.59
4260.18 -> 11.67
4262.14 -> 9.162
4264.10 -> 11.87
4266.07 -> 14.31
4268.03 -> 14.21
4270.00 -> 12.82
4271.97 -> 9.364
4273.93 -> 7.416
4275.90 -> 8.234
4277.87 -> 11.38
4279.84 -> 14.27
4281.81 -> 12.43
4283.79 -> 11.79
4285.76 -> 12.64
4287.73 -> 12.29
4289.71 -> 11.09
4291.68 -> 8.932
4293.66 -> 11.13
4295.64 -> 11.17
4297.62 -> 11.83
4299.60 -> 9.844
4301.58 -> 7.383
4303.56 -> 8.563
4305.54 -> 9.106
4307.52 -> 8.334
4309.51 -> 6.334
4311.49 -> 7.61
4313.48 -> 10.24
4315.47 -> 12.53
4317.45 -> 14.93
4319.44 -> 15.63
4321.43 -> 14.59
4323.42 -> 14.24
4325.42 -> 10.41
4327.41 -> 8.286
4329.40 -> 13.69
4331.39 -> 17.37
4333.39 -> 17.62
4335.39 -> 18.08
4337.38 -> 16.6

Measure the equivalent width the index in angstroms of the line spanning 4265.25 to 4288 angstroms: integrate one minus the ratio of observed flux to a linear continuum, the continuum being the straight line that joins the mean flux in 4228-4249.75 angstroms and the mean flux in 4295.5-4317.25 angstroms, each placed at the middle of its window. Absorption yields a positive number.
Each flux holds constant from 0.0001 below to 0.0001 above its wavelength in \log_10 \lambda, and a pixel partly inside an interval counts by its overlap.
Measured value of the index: -3.11 angstroms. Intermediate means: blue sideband 11.4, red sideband 9.49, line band 11.7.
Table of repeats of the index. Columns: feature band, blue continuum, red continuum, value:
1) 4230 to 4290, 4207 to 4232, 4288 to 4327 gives -3.5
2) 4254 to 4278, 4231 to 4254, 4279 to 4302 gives 1.2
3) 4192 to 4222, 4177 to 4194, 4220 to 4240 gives -3.4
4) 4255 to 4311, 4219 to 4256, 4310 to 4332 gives 5.2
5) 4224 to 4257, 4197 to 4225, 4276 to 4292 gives 3.5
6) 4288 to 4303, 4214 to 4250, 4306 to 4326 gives 1.5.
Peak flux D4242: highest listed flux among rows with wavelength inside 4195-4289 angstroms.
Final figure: 14.43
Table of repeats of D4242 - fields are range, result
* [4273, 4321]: 15.63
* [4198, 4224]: 13.52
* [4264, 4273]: 14.31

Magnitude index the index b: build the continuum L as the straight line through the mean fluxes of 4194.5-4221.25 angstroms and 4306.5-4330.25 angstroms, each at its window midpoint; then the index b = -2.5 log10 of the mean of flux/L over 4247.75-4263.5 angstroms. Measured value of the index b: 0.09 mag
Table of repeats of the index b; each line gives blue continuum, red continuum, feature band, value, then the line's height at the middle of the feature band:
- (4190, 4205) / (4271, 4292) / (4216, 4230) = 0.103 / 11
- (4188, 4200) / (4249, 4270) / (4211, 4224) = -0.123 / 11.4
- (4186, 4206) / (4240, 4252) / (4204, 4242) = 0.048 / 11.8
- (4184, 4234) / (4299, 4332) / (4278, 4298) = -0.060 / 11.1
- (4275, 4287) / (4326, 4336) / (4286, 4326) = 0.219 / 13.3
